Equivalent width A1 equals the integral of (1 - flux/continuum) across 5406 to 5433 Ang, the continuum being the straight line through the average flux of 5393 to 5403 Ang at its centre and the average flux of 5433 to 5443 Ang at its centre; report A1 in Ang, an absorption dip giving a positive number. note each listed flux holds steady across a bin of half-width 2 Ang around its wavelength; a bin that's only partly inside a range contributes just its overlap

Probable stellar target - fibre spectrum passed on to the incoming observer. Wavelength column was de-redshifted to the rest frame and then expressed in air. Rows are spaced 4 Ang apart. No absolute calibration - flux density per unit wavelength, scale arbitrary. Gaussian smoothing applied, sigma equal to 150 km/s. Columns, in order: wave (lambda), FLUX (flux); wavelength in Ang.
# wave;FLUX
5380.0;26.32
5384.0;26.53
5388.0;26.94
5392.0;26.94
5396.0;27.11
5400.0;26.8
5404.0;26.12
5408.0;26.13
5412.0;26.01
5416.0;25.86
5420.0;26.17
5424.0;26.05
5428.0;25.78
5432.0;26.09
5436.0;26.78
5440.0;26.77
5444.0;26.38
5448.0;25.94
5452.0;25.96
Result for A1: 0.8 Ang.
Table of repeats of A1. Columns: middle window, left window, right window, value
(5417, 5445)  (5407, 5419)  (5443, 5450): -0.2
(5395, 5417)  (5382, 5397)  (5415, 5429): 0.1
